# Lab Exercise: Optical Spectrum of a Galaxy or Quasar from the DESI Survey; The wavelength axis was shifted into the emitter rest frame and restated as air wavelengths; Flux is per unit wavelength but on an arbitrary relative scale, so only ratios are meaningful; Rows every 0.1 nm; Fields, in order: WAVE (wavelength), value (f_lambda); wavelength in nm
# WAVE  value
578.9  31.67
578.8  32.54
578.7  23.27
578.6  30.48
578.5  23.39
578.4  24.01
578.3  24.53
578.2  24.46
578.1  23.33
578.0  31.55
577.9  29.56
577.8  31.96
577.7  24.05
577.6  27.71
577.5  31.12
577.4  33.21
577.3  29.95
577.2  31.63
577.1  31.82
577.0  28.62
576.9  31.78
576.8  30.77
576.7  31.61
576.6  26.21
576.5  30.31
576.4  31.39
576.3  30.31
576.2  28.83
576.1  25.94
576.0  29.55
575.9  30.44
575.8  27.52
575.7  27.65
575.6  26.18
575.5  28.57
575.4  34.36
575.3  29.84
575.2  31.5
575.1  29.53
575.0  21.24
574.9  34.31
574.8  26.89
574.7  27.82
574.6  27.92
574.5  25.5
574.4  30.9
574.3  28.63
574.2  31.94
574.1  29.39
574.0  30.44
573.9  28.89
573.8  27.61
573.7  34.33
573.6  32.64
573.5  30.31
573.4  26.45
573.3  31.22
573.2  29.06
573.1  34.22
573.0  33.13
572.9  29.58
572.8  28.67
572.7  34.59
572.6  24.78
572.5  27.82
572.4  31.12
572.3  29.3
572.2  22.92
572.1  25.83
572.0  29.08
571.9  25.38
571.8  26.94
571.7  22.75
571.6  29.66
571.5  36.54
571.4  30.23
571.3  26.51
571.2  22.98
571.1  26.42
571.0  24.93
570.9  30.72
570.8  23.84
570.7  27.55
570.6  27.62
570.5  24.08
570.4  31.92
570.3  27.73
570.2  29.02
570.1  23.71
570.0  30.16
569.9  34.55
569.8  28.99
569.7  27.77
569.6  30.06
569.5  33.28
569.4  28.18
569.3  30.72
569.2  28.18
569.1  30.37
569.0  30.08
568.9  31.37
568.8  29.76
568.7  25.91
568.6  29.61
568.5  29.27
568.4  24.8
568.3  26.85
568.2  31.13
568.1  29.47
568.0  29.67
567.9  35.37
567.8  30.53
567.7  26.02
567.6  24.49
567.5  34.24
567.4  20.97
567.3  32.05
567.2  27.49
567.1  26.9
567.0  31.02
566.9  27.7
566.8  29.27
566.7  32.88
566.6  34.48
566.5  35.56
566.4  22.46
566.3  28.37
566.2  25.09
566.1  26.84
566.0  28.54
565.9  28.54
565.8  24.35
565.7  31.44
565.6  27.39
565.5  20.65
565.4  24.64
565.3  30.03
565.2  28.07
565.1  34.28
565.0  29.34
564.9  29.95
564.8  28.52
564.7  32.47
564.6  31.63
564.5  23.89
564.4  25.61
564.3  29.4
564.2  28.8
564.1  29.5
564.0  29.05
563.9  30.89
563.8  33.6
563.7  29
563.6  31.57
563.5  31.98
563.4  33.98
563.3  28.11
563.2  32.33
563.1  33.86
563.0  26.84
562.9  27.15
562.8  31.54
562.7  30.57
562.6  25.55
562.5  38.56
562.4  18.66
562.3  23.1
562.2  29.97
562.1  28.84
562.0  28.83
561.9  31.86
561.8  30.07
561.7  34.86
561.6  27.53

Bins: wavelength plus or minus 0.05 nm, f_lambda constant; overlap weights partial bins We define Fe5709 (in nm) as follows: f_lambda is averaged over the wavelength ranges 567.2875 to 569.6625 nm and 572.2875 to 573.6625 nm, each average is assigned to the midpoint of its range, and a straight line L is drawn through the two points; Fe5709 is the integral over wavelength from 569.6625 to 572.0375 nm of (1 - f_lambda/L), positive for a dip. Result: 0.15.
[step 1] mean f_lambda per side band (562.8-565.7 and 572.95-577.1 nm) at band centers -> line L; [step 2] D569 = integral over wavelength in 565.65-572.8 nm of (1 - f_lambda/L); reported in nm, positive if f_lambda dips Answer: 0.23 nm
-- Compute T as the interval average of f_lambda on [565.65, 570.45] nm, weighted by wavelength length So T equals 29.1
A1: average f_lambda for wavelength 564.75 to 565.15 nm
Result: 30.5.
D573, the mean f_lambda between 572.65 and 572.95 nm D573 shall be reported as 30.9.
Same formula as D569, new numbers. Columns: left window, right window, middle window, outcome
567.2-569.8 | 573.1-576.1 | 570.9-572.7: 0.11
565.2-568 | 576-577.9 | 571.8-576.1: 0.04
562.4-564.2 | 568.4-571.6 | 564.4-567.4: 0.12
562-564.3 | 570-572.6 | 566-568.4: -0.04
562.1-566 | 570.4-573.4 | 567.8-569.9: -0.08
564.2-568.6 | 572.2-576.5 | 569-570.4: -0.03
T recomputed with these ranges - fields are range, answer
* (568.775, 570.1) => 30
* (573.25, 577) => 29.4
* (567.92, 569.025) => 29.1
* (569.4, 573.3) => 28.5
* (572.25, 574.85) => 29.7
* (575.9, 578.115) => 29.7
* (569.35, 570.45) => 29.6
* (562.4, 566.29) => 29.2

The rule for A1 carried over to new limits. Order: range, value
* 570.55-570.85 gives 26.3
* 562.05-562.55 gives 27.8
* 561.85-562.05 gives 30.3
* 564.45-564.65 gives 27.8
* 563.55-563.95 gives 31.3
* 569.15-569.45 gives 29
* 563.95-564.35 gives 29.2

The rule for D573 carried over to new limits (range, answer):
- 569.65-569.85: 28.4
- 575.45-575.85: 27.5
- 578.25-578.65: 25.6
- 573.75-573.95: 28.2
